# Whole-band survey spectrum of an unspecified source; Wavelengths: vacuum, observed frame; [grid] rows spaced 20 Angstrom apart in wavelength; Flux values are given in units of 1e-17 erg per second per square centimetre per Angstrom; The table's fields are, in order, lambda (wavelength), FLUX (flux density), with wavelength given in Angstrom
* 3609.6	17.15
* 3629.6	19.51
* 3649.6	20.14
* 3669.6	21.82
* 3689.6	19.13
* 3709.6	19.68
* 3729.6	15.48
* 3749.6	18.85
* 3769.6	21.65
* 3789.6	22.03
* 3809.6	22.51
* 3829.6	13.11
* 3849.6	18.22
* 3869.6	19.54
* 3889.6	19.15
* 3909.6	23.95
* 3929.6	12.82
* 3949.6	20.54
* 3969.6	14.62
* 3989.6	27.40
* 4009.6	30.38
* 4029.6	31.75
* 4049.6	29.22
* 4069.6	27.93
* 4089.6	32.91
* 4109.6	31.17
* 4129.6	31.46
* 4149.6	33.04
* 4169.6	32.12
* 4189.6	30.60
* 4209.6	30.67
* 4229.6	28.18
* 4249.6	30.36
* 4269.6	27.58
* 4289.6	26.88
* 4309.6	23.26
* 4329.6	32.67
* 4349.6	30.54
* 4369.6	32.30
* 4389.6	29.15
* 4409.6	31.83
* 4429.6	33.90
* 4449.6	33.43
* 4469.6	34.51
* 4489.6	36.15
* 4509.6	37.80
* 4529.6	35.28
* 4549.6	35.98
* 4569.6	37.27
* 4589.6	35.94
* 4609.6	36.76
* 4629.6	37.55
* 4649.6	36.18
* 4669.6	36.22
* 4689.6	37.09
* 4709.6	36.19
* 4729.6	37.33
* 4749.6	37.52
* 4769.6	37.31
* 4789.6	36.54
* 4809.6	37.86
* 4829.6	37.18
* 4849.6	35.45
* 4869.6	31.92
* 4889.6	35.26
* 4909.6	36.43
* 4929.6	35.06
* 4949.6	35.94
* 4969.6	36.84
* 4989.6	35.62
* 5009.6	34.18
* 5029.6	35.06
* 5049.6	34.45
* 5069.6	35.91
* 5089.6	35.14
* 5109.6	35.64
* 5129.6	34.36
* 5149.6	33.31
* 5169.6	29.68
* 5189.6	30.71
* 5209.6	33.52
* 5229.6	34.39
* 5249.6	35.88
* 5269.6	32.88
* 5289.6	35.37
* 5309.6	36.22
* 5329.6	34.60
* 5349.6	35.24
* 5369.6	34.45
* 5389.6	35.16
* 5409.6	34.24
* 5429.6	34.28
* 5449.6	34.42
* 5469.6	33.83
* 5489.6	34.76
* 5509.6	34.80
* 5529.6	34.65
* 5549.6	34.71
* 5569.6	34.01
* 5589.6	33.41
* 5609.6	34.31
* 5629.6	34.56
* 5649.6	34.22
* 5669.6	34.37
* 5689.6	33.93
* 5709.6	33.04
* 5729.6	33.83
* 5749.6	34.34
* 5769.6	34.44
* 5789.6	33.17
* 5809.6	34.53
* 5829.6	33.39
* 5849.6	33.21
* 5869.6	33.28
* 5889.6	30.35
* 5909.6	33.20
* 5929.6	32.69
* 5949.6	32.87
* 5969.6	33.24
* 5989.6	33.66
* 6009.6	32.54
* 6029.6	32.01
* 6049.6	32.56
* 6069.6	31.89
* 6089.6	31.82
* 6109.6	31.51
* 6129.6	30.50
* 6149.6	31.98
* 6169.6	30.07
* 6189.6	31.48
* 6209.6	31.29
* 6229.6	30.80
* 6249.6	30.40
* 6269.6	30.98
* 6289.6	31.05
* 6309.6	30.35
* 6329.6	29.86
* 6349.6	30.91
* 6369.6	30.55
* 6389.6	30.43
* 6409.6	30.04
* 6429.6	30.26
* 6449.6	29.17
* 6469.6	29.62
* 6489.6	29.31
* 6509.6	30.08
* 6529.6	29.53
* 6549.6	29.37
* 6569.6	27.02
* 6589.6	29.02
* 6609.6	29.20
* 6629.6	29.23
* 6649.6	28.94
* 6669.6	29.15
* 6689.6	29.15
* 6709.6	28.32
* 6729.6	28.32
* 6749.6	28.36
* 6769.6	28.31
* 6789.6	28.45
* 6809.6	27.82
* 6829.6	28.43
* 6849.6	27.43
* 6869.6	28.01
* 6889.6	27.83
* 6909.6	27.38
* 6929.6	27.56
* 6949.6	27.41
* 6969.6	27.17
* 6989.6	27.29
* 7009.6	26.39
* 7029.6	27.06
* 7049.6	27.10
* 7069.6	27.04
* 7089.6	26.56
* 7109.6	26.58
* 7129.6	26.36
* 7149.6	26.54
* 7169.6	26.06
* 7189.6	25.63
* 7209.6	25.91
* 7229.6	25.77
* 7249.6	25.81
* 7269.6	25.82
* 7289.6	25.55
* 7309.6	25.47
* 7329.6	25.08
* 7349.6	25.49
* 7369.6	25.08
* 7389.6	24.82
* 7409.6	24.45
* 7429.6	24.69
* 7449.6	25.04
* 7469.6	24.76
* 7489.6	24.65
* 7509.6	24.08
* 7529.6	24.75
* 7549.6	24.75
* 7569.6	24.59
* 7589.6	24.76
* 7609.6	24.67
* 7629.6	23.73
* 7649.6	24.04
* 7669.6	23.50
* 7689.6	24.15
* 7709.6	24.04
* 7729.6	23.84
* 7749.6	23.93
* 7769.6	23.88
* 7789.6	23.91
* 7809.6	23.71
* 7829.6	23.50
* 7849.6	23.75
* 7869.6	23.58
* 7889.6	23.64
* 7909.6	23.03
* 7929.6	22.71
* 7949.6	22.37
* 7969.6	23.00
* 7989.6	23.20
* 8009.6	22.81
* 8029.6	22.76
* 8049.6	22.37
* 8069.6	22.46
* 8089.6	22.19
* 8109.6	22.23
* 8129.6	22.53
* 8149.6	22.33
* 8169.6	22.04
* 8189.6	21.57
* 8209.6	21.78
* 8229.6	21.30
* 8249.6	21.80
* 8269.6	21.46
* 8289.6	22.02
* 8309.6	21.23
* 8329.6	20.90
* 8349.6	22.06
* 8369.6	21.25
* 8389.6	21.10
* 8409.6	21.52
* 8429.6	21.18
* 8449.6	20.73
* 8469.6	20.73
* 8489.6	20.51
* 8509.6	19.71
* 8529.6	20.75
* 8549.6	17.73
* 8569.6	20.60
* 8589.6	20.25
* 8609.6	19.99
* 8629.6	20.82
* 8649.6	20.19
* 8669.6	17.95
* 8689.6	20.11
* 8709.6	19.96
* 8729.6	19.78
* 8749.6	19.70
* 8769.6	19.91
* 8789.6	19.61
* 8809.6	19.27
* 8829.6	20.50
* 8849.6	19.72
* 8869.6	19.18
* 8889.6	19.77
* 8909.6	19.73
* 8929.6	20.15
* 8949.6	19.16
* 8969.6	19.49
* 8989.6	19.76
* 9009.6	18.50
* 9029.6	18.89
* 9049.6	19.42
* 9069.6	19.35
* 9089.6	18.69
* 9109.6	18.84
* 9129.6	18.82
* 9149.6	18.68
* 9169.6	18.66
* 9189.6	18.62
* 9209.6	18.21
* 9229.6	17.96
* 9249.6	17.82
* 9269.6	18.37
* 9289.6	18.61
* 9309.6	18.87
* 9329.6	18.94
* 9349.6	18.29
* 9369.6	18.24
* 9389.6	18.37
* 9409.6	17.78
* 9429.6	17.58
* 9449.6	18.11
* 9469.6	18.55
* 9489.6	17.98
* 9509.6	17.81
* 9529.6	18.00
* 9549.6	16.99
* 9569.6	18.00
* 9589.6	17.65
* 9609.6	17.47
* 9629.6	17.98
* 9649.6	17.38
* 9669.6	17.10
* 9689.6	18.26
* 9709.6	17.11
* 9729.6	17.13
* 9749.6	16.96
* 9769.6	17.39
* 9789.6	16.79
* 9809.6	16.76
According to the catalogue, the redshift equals 0.000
